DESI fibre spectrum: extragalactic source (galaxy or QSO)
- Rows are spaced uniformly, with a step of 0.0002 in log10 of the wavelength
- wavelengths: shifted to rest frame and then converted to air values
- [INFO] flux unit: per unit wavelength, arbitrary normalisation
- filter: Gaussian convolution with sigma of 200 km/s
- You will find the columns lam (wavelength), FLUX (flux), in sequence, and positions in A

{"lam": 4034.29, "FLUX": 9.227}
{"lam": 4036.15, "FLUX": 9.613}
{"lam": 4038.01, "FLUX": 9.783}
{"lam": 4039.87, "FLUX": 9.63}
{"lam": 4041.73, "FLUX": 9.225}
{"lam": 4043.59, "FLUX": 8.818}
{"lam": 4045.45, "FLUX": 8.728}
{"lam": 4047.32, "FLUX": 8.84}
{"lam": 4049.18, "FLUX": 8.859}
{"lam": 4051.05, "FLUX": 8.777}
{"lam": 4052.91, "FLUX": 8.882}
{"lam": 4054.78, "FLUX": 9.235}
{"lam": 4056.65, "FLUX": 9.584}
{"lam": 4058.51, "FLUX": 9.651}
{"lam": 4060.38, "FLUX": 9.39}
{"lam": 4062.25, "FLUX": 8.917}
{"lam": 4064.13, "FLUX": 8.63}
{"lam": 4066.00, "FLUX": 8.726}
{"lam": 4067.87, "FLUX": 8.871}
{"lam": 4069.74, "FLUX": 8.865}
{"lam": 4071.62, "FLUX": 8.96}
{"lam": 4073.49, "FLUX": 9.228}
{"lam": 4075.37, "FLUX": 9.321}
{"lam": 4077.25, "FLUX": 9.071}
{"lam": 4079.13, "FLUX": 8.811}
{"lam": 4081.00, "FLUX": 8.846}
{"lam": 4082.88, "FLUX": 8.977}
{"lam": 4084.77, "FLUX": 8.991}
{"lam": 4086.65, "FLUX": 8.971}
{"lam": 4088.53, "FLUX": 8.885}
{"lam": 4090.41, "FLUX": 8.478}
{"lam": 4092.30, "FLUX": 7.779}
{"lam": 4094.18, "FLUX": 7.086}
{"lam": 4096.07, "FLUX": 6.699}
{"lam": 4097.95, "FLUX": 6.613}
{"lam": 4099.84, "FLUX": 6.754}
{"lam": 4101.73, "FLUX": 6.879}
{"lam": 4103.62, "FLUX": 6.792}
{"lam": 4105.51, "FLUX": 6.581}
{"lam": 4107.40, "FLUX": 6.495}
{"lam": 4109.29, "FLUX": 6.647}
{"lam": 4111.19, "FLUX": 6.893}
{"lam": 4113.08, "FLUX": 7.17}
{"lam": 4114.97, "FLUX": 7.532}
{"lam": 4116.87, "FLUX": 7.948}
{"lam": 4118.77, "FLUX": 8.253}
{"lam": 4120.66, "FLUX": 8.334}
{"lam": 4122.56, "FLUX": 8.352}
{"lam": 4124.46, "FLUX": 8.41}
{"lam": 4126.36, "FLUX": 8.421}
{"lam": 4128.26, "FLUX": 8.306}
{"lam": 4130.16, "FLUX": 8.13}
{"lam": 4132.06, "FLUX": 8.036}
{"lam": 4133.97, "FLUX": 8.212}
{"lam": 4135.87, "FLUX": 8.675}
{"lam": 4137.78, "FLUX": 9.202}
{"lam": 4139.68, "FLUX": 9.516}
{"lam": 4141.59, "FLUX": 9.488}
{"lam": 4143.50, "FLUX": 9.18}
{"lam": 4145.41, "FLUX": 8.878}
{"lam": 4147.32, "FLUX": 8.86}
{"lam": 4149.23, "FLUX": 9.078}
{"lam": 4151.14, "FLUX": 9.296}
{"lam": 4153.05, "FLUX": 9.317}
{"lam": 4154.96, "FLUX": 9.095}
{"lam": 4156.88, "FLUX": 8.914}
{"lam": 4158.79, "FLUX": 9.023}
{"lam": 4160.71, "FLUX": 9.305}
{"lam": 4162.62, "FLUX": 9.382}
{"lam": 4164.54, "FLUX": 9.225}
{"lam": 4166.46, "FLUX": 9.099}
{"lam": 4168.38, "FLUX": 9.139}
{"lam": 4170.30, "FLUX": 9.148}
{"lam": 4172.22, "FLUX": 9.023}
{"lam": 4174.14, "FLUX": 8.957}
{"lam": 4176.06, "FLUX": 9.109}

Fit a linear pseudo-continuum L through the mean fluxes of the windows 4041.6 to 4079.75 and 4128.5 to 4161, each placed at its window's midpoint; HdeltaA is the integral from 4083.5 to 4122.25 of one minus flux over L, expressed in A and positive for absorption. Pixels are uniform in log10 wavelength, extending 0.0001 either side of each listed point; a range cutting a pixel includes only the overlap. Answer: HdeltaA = 6.30 A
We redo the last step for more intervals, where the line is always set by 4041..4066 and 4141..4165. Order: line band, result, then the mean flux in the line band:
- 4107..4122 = 2.7 A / 7.47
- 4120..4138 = 1.5 A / 8.37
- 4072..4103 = 2.9 A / 8.21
